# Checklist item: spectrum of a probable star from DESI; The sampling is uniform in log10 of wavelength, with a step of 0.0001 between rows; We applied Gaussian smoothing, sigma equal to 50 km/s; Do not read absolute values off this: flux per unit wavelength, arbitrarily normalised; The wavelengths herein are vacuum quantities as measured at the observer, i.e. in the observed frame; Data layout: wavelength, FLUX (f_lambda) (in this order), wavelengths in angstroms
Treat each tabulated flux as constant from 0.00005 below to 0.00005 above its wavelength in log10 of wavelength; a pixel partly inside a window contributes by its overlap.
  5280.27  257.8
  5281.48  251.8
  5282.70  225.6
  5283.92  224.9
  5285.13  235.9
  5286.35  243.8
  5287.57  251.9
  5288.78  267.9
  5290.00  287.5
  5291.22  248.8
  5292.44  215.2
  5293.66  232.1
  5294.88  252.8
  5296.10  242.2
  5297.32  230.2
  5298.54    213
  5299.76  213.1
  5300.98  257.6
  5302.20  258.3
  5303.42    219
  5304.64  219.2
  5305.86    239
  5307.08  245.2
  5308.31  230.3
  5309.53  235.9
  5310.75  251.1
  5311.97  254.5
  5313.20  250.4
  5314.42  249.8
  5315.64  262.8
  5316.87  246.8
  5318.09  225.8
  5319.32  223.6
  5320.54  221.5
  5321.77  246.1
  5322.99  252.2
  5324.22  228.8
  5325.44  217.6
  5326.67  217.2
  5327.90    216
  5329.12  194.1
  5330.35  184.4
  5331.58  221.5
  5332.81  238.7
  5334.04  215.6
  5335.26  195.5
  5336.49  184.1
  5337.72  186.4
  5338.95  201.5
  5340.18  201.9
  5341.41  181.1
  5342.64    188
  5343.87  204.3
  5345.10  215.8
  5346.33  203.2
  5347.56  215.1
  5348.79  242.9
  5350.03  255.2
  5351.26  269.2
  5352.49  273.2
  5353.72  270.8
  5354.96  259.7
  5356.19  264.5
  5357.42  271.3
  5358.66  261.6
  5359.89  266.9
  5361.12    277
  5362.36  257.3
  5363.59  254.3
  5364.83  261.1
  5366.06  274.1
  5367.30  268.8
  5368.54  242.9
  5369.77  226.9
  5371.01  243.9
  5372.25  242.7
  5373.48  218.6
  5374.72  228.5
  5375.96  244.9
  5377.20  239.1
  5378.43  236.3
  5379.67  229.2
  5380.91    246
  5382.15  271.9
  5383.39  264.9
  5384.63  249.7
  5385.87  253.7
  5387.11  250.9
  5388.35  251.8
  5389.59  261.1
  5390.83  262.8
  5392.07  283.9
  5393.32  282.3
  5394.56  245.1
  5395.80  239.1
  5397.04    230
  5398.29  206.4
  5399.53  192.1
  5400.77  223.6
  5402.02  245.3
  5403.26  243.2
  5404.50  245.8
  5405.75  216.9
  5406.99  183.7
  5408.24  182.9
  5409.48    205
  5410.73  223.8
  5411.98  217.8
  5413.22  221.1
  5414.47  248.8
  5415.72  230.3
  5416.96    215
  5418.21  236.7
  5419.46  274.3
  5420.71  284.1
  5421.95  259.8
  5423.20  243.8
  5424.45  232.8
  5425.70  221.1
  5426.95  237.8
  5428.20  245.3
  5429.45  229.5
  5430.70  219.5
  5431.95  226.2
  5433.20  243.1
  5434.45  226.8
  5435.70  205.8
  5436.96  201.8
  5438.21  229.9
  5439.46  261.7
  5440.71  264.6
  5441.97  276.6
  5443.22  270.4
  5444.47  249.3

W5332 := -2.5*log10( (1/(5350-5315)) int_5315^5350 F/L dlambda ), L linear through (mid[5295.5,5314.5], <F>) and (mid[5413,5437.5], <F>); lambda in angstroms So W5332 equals 0.10 mag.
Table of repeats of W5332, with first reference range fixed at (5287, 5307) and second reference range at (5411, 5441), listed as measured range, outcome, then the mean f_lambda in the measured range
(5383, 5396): -0.10 mag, 259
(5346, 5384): -0.06 mag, 251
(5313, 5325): 0.00 mag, 240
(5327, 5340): 0.17 mag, 204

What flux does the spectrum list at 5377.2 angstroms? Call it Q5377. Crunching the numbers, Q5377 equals 239.1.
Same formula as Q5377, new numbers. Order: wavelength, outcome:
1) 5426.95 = 237.8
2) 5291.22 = 248.8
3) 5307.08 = 245.2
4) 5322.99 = 252.2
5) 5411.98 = 217.8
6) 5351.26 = 269.2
